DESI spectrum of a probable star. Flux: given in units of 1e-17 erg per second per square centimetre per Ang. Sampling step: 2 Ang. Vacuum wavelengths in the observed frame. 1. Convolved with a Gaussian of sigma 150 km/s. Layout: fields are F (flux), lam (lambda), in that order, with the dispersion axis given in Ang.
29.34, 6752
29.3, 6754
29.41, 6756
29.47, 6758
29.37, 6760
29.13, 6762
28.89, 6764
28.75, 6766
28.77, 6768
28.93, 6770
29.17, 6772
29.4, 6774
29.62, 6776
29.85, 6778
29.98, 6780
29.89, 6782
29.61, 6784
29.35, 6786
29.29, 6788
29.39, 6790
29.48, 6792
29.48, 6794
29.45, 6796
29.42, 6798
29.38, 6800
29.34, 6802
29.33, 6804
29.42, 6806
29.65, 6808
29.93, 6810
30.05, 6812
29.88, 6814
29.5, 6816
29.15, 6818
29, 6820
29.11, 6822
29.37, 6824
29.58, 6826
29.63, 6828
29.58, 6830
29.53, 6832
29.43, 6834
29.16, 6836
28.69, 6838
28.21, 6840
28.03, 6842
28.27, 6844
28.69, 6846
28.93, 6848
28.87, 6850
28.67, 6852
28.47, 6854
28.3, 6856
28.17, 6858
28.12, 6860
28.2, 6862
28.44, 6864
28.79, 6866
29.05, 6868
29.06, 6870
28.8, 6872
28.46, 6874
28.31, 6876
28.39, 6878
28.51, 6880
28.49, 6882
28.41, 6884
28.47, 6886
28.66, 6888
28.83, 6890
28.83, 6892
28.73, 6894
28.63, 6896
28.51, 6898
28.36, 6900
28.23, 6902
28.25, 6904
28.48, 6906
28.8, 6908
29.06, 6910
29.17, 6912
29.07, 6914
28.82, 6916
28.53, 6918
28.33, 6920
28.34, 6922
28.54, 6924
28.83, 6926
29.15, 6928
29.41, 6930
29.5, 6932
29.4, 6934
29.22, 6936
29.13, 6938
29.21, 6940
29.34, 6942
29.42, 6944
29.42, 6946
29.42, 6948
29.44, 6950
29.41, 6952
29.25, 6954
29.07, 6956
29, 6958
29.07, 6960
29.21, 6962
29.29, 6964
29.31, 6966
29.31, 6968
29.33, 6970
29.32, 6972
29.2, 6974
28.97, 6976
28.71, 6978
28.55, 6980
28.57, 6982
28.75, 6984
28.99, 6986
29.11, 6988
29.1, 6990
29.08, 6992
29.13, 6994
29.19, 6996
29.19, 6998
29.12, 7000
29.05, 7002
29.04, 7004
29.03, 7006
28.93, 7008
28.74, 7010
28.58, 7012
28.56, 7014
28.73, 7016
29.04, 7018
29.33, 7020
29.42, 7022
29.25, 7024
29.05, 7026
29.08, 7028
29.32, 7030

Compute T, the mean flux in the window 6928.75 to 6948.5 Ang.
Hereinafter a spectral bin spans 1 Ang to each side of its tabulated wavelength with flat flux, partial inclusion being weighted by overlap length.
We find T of 29.3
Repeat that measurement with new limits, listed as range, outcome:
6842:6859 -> 28.5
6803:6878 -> 29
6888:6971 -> 29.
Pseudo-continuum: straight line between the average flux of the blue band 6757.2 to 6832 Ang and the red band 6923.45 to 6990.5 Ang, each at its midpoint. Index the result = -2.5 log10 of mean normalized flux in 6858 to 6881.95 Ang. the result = 0.03 mag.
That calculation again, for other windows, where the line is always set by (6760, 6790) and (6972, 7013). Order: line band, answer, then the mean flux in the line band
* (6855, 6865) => 0.04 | 28.2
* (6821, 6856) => 0.01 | 28.9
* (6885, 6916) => 0.02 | 28.7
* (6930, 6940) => -0.01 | 29.3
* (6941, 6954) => -0.01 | 29.4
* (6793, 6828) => -0.01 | 29.5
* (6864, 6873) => 0.01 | 28.9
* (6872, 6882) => 0.03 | 28.5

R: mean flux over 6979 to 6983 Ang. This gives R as 28.6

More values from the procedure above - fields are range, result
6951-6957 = 29.2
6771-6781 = 29.6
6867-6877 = 28.7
